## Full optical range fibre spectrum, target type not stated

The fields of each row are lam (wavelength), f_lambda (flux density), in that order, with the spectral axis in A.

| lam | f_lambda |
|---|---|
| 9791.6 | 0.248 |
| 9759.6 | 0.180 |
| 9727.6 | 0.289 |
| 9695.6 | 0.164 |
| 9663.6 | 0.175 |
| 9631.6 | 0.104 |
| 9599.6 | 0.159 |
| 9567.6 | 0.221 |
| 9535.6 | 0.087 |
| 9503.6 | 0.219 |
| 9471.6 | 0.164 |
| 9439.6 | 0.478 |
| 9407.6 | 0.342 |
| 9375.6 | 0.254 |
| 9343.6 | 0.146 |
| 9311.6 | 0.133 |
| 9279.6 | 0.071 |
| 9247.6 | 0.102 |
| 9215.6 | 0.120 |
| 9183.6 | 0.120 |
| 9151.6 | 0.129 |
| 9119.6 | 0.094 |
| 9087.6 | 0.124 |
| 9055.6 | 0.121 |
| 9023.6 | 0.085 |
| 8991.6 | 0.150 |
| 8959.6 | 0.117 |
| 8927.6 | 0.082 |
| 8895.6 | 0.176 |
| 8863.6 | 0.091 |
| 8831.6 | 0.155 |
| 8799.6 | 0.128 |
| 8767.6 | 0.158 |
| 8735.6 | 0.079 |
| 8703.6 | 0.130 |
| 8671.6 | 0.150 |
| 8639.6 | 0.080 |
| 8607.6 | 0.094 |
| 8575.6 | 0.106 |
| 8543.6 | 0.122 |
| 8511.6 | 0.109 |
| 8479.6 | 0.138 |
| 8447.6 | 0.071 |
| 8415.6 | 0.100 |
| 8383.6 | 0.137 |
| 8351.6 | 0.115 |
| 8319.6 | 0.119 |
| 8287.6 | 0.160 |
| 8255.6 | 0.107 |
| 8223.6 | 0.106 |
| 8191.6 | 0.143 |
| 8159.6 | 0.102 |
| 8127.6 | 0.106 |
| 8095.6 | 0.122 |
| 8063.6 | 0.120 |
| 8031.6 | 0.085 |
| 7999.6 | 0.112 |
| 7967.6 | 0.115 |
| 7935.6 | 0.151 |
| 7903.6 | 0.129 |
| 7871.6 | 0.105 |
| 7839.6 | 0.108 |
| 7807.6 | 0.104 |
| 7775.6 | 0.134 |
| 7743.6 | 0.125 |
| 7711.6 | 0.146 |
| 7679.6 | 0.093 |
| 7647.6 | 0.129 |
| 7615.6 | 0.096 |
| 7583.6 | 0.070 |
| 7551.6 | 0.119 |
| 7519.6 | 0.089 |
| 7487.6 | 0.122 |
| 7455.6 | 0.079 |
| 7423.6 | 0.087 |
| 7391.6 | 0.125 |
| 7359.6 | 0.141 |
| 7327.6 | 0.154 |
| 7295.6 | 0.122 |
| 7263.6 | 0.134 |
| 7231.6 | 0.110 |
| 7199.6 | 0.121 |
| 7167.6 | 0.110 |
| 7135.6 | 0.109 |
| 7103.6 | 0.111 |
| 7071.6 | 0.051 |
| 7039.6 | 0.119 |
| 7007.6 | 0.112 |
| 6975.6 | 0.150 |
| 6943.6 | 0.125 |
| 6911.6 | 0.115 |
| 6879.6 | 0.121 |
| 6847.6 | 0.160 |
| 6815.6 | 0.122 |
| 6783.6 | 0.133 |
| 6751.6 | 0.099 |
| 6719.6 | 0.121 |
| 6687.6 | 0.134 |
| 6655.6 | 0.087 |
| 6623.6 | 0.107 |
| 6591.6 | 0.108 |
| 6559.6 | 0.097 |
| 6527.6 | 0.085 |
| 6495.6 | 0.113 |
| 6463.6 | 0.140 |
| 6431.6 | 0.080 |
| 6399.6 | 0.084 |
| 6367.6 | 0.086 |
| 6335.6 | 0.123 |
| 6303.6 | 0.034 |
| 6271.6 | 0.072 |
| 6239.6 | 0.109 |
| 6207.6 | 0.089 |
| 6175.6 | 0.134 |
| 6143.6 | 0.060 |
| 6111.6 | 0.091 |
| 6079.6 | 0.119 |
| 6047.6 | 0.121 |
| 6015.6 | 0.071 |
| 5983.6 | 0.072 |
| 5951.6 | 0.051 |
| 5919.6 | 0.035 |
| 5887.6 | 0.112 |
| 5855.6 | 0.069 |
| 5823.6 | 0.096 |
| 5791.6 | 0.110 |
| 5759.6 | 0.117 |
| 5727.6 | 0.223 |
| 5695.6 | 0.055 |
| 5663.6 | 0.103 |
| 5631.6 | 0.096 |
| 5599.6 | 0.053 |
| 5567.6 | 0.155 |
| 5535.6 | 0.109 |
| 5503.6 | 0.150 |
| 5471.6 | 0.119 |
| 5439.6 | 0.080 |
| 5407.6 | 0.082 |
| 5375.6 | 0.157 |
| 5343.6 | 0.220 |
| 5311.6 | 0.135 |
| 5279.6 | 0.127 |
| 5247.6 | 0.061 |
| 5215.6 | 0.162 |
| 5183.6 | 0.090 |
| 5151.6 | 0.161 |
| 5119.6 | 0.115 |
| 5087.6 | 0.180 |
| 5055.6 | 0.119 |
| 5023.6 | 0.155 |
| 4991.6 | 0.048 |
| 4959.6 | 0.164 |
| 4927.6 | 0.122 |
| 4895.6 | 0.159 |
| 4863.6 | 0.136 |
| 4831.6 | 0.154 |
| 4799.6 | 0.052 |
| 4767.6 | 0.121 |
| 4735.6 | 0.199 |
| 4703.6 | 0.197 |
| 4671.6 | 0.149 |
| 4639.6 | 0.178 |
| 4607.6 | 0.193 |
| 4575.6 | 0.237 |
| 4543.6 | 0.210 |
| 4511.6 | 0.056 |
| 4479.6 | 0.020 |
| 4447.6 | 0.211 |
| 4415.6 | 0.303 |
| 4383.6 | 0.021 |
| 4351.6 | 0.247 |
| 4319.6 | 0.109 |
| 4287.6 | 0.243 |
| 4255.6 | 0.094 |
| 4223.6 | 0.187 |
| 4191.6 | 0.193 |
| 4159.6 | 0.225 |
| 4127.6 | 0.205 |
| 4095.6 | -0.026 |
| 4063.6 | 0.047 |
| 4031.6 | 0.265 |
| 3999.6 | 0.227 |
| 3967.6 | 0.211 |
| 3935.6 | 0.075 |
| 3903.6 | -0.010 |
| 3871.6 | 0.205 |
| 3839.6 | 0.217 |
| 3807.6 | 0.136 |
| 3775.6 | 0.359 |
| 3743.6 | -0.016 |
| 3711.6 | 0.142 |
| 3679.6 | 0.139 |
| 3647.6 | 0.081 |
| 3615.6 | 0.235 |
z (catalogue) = 1.526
